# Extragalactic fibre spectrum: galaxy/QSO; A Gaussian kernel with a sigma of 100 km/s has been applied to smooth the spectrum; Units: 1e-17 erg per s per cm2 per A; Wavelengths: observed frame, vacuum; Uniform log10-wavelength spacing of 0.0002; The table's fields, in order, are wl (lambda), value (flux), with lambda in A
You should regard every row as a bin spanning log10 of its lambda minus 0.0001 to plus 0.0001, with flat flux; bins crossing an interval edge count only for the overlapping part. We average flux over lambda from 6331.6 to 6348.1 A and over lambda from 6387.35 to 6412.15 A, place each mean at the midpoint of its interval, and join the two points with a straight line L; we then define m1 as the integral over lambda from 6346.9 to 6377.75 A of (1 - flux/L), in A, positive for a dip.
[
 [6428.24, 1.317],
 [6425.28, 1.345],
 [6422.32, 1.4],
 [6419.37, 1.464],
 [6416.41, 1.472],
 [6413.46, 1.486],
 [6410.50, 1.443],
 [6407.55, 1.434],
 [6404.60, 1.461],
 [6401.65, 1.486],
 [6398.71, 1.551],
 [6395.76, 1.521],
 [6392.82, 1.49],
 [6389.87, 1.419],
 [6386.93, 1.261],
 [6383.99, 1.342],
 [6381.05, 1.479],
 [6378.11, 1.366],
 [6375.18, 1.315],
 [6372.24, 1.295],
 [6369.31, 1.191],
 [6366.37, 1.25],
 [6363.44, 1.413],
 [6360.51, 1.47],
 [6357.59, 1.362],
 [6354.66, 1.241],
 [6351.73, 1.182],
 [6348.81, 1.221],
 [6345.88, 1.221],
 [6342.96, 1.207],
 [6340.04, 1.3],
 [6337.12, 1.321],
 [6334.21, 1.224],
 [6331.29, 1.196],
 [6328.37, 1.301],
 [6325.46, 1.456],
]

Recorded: 0.8 A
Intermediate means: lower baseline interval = 1.25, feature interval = 1.3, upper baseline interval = 1.47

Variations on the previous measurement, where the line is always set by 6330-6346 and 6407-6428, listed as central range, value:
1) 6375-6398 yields -0.9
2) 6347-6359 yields 0.3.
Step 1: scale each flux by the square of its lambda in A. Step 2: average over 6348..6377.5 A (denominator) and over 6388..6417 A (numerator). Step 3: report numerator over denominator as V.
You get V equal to 1.15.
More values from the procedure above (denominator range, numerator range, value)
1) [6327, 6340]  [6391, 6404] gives 1.22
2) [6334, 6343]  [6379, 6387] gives 1.09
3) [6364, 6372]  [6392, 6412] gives 1.20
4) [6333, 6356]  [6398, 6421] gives 1.21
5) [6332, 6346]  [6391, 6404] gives 1.22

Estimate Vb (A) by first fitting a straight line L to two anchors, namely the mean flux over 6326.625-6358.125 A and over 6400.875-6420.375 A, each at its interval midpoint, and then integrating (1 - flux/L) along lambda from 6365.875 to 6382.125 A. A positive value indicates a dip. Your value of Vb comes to 0.4 A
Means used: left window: 1.25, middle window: 1.32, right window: 1.46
